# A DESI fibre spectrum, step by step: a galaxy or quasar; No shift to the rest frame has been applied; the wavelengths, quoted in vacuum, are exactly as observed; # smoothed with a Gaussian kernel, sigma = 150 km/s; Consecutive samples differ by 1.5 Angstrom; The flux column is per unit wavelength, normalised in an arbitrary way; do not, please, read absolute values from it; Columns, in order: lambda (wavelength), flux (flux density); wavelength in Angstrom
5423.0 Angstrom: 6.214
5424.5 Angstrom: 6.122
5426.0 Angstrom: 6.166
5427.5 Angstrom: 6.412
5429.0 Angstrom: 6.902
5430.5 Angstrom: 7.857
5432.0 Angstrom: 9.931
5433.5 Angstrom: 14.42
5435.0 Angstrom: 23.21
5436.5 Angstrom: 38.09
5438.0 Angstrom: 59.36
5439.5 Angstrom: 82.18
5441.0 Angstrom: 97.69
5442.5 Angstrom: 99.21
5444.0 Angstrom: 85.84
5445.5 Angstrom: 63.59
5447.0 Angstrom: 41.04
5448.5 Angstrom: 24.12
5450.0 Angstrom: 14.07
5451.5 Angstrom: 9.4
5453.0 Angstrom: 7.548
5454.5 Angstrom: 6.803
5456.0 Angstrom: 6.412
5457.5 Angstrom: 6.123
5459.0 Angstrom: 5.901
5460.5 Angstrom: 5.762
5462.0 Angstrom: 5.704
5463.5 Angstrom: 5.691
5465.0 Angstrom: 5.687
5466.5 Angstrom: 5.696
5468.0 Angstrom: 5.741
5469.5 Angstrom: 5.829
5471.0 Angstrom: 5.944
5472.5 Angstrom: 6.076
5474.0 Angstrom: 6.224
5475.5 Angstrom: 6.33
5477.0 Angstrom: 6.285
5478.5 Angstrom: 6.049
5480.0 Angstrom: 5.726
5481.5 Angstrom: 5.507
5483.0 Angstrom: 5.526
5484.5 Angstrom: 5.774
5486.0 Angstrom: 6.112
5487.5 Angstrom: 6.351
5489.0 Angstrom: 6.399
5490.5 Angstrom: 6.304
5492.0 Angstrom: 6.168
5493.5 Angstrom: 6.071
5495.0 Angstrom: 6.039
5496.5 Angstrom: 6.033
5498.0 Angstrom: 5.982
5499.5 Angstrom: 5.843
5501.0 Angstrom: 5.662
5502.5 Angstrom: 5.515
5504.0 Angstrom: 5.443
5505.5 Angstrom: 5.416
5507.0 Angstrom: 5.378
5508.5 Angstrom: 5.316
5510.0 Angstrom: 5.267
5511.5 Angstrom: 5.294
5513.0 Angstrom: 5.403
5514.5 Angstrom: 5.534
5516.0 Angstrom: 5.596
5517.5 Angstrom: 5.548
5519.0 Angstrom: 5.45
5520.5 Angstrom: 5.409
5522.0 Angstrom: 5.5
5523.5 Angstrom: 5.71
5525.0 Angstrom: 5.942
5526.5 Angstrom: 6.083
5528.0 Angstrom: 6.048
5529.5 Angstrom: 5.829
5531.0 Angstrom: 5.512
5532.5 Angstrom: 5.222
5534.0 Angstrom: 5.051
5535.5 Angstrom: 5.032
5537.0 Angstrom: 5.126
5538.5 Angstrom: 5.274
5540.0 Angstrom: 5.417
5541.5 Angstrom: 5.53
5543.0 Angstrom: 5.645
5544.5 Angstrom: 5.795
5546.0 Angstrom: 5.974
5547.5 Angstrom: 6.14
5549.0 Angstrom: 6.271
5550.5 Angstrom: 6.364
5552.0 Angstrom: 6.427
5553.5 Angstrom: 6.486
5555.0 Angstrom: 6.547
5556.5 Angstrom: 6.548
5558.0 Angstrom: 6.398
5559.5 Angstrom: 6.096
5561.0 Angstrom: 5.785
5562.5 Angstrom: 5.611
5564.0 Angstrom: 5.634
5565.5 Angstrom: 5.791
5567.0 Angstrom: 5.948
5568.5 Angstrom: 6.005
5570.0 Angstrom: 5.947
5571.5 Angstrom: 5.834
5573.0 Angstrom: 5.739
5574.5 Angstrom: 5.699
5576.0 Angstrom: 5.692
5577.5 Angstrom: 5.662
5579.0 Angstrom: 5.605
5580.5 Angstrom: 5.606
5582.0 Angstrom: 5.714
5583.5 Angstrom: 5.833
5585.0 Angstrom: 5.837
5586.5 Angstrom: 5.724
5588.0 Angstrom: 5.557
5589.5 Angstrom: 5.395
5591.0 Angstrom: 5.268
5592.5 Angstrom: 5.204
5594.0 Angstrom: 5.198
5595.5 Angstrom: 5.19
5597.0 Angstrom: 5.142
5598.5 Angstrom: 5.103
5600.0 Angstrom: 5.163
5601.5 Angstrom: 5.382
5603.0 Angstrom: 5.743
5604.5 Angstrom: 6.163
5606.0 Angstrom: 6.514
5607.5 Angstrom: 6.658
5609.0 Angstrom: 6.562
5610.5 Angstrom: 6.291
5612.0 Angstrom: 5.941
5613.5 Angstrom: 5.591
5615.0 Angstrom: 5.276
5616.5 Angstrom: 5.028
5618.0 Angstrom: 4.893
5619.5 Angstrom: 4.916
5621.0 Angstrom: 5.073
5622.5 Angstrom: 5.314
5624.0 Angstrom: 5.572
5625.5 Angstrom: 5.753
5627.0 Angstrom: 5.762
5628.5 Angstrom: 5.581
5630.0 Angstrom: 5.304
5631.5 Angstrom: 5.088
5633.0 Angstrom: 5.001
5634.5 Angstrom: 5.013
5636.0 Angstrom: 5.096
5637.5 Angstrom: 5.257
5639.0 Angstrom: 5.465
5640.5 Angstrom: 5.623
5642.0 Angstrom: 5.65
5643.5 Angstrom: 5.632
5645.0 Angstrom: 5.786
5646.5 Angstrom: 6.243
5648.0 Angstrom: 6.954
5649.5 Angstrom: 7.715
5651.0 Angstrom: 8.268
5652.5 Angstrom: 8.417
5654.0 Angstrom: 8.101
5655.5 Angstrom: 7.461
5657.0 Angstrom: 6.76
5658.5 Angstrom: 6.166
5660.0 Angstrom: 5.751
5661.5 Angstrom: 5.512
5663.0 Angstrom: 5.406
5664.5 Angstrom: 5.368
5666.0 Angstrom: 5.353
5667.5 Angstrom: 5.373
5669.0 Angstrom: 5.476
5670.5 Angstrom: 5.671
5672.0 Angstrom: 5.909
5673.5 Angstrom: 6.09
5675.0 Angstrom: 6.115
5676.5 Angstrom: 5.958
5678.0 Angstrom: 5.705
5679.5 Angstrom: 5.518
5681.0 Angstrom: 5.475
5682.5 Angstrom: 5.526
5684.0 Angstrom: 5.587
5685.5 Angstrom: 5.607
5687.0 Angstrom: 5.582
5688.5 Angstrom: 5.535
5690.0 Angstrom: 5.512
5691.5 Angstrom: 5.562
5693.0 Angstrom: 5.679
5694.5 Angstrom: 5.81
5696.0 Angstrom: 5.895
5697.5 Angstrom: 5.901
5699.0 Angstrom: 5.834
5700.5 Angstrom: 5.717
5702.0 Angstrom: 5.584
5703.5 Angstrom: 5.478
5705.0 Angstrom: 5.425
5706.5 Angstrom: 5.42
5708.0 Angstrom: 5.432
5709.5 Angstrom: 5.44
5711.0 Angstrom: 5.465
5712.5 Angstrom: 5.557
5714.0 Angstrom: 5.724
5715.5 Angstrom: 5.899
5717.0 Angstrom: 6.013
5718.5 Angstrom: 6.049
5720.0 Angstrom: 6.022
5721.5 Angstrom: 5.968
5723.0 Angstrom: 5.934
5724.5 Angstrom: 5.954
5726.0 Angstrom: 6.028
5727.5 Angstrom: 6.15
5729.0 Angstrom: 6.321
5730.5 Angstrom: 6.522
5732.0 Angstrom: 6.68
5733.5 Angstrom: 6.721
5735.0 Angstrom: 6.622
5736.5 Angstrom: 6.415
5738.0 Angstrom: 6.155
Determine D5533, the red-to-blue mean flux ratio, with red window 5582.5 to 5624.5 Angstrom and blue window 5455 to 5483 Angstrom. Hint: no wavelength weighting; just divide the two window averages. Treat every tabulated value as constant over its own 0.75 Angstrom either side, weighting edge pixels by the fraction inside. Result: 0.94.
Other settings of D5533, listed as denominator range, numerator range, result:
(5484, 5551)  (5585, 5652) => 0.99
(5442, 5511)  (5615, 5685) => 0.49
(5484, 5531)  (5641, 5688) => 1.07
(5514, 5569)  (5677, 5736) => 1.00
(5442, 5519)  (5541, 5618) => 0.51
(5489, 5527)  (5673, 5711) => 0.99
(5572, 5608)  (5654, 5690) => 1.04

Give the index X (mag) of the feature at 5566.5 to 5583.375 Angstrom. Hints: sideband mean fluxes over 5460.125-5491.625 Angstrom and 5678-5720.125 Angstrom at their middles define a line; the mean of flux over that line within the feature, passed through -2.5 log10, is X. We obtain 0.01 mag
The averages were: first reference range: 5.94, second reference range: 5.65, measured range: 5.77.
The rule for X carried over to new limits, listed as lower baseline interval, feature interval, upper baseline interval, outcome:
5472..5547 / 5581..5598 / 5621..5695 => 0.066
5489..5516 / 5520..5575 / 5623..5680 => -0.007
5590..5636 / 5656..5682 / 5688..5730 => -0.021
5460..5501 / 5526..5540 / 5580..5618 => 0.069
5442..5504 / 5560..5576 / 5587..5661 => 0.403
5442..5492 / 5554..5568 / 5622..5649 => 0.491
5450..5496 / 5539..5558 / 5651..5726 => 0.010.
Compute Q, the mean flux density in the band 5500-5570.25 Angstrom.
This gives 5.72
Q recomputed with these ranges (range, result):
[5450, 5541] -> 5.92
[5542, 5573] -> 6.05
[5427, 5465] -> 29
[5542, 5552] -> 6.05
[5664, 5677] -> 5.7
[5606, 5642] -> 5.51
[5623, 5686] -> 5.93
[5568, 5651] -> 5.66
